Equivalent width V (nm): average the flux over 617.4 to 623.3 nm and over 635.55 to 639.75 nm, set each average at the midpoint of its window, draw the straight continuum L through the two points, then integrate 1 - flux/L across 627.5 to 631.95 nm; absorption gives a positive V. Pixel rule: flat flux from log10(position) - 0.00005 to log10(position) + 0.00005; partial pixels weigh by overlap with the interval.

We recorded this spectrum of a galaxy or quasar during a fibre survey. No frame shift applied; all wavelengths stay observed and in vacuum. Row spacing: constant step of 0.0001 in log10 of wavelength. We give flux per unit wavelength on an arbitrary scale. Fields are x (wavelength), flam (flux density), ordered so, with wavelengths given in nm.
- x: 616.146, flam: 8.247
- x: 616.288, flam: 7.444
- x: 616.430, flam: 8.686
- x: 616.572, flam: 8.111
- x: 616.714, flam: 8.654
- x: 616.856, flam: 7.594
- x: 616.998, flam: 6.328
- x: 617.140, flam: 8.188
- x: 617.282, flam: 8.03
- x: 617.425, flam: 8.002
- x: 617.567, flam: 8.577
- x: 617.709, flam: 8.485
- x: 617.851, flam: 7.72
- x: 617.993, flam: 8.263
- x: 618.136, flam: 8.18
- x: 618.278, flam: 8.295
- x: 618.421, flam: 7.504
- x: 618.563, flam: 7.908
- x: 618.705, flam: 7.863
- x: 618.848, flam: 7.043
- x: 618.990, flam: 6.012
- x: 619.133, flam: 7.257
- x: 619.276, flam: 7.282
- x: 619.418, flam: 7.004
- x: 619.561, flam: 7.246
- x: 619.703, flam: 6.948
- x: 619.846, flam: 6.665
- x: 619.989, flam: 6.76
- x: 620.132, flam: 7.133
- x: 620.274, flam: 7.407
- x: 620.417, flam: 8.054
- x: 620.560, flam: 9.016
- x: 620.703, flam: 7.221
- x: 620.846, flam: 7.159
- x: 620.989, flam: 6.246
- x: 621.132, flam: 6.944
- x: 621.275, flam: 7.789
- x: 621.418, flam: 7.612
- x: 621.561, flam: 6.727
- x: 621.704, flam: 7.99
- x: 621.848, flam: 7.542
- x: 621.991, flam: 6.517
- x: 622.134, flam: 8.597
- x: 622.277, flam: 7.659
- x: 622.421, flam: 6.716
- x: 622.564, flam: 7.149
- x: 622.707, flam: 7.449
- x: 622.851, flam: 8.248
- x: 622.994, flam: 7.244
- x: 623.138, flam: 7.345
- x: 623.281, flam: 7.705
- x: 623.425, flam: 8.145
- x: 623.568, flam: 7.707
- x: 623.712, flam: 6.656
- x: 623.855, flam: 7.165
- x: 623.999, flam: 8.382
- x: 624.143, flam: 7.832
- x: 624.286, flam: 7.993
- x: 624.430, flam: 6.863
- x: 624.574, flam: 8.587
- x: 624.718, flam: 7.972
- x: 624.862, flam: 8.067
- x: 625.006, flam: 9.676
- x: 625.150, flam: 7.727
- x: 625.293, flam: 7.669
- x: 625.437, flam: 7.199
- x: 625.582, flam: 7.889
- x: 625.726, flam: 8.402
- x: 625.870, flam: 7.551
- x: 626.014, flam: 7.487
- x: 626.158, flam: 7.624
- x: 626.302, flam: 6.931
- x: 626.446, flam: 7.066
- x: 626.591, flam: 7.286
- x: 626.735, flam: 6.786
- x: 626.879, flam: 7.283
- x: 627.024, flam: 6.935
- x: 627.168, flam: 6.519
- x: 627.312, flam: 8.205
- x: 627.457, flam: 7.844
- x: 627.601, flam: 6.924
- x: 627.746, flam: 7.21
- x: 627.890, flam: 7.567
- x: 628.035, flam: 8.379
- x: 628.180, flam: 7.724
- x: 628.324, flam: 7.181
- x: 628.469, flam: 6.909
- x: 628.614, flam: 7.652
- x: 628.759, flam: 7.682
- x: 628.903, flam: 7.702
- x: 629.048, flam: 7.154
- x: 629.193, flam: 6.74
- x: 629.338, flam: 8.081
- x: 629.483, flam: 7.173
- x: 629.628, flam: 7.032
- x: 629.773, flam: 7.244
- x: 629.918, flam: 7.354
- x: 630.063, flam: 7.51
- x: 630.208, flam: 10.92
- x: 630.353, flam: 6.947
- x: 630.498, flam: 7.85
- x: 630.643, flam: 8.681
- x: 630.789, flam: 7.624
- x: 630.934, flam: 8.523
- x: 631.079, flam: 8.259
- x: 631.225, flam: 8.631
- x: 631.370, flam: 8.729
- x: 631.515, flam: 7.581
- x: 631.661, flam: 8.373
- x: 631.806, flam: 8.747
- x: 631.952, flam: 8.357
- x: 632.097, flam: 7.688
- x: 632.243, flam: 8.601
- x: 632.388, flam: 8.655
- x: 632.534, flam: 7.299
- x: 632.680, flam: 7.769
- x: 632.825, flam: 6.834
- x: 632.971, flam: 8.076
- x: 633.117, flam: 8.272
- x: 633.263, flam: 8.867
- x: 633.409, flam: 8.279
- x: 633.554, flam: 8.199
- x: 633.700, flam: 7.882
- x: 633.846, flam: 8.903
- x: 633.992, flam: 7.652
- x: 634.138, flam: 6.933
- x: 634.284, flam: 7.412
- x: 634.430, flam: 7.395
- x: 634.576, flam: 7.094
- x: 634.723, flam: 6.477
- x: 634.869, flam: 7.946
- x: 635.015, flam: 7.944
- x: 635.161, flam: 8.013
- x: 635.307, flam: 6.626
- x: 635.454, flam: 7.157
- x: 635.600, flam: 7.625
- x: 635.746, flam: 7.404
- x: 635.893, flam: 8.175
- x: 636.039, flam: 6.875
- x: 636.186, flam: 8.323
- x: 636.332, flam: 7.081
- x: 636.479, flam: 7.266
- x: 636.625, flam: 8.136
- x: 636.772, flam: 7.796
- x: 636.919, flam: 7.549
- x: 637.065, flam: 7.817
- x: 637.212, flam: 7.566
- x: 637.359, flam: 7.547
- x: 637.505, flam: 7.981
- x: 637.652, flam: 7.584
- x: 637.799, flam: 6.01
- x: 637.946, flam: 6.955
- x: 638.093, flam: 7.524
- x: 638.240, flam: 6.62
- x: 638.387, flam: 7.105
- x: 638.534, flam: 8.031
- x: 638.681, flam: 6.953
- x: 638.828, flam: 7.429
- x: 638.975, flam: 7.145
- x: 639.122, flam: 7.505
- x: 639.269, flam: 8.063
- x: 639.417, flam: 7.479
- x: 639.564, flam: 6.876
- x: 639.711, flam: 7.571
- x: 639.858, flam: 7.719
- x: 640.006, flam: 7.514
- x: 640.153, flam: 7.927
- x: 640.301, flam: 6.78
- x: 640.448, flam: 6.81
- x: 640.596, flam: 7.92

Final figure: -0.21 nm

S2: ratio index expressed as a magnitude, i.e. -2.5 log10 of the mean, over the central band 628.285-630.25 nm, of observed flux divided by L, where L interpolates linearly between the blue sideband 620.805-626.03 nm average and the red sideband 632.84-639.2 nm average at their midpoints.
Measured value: 0.01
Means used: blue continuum 7.62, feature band 7.55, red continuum 7.55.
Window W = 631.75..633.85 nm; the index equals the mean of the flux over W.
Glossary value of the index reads 8.13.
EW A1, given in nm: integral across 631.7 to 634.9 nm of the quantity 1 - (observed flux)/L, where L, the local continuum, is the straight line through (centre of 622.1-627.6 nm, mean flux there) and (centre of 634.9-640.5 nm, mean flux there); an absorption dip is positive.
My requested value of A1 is -0.16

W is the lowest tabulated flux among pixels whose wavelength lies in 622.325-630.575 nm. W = 6.519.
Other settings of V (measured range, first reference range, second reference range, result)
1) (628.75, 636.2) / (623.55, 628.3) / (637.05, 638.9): -0.39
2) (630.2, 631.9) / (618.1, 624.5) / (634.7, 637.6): -0.18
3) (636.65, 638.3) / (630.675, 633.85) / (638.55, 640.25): 0.06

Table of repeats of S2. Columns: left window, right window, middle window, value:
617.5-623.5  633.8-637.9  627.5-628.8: 0.00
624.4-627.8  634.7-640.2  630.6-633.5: -0.09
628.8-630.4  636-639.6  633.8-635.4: 0.01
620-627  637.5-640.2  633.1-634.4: -0.08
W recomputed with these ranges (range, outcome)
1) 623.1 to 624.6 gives 6.656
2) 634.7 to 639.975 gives 6.01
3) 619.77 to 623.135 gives 6.246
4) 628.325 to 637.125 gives 6.477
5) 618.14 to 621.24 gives 6.012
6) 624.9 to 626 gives 7.199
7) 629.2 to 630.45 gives 6.947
